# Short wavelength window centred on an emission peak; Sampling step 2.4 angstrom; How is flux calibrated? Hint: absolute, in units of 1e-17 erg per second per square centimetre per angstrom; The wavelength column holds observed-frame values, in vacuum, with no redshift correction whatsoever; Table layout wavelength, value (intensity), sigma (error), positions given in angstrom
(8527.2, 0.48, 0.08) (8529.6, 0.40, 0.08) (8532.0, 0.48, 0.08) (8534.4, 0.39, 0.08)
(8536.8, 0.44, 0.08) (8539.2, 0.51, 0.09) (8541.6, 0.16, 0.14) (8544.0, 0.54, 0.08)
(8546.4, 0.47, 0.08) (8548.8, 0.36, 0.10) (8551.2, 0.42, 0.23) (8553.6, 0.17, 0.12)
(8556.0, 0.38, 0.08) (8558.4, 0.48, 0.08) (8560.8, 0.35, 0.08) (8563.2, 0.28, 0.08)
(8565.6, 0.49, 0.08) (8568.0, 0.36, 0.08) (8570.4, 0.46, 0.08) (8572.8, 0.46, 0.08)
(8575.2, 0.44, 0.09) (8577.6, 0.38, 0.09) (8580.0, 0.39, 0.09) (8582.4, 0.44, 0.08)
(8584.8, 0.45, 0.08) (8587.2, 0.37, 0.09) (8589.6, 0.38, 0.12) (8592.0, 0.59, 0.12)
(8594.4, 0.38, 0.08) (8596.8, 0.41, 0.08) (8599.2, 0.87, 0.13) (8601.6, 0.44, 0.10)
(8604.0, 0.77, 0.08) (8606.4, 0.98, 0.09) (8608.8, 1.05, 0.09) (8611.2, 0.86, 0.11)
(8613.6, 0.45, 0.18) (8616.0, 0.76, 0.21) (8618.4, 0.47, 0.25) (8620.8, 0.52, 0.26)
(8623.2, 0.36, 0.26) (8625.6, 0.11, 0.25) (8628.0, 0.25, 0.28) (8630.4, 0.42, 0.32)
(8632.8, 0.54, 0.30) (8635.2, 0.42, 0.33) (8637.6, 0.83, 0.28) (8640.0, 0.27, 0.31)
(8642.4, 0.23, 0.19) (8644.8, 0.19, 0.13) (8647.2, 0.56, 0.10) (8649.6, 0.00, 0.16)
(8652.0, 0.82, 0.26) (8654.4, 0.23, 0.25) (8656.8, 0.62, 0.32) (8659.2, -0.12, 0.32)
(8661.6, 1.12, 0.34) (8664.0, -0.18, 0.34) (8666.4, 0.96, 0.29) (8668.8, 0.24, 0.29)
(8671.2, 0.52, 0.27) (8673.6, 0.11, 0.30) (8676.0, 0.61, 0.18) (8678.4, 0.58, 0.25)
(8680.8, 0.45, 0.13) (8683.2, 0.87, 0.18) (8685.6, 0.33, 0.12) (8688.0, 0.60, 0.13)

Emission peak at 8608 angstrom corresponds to H-beta 4861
